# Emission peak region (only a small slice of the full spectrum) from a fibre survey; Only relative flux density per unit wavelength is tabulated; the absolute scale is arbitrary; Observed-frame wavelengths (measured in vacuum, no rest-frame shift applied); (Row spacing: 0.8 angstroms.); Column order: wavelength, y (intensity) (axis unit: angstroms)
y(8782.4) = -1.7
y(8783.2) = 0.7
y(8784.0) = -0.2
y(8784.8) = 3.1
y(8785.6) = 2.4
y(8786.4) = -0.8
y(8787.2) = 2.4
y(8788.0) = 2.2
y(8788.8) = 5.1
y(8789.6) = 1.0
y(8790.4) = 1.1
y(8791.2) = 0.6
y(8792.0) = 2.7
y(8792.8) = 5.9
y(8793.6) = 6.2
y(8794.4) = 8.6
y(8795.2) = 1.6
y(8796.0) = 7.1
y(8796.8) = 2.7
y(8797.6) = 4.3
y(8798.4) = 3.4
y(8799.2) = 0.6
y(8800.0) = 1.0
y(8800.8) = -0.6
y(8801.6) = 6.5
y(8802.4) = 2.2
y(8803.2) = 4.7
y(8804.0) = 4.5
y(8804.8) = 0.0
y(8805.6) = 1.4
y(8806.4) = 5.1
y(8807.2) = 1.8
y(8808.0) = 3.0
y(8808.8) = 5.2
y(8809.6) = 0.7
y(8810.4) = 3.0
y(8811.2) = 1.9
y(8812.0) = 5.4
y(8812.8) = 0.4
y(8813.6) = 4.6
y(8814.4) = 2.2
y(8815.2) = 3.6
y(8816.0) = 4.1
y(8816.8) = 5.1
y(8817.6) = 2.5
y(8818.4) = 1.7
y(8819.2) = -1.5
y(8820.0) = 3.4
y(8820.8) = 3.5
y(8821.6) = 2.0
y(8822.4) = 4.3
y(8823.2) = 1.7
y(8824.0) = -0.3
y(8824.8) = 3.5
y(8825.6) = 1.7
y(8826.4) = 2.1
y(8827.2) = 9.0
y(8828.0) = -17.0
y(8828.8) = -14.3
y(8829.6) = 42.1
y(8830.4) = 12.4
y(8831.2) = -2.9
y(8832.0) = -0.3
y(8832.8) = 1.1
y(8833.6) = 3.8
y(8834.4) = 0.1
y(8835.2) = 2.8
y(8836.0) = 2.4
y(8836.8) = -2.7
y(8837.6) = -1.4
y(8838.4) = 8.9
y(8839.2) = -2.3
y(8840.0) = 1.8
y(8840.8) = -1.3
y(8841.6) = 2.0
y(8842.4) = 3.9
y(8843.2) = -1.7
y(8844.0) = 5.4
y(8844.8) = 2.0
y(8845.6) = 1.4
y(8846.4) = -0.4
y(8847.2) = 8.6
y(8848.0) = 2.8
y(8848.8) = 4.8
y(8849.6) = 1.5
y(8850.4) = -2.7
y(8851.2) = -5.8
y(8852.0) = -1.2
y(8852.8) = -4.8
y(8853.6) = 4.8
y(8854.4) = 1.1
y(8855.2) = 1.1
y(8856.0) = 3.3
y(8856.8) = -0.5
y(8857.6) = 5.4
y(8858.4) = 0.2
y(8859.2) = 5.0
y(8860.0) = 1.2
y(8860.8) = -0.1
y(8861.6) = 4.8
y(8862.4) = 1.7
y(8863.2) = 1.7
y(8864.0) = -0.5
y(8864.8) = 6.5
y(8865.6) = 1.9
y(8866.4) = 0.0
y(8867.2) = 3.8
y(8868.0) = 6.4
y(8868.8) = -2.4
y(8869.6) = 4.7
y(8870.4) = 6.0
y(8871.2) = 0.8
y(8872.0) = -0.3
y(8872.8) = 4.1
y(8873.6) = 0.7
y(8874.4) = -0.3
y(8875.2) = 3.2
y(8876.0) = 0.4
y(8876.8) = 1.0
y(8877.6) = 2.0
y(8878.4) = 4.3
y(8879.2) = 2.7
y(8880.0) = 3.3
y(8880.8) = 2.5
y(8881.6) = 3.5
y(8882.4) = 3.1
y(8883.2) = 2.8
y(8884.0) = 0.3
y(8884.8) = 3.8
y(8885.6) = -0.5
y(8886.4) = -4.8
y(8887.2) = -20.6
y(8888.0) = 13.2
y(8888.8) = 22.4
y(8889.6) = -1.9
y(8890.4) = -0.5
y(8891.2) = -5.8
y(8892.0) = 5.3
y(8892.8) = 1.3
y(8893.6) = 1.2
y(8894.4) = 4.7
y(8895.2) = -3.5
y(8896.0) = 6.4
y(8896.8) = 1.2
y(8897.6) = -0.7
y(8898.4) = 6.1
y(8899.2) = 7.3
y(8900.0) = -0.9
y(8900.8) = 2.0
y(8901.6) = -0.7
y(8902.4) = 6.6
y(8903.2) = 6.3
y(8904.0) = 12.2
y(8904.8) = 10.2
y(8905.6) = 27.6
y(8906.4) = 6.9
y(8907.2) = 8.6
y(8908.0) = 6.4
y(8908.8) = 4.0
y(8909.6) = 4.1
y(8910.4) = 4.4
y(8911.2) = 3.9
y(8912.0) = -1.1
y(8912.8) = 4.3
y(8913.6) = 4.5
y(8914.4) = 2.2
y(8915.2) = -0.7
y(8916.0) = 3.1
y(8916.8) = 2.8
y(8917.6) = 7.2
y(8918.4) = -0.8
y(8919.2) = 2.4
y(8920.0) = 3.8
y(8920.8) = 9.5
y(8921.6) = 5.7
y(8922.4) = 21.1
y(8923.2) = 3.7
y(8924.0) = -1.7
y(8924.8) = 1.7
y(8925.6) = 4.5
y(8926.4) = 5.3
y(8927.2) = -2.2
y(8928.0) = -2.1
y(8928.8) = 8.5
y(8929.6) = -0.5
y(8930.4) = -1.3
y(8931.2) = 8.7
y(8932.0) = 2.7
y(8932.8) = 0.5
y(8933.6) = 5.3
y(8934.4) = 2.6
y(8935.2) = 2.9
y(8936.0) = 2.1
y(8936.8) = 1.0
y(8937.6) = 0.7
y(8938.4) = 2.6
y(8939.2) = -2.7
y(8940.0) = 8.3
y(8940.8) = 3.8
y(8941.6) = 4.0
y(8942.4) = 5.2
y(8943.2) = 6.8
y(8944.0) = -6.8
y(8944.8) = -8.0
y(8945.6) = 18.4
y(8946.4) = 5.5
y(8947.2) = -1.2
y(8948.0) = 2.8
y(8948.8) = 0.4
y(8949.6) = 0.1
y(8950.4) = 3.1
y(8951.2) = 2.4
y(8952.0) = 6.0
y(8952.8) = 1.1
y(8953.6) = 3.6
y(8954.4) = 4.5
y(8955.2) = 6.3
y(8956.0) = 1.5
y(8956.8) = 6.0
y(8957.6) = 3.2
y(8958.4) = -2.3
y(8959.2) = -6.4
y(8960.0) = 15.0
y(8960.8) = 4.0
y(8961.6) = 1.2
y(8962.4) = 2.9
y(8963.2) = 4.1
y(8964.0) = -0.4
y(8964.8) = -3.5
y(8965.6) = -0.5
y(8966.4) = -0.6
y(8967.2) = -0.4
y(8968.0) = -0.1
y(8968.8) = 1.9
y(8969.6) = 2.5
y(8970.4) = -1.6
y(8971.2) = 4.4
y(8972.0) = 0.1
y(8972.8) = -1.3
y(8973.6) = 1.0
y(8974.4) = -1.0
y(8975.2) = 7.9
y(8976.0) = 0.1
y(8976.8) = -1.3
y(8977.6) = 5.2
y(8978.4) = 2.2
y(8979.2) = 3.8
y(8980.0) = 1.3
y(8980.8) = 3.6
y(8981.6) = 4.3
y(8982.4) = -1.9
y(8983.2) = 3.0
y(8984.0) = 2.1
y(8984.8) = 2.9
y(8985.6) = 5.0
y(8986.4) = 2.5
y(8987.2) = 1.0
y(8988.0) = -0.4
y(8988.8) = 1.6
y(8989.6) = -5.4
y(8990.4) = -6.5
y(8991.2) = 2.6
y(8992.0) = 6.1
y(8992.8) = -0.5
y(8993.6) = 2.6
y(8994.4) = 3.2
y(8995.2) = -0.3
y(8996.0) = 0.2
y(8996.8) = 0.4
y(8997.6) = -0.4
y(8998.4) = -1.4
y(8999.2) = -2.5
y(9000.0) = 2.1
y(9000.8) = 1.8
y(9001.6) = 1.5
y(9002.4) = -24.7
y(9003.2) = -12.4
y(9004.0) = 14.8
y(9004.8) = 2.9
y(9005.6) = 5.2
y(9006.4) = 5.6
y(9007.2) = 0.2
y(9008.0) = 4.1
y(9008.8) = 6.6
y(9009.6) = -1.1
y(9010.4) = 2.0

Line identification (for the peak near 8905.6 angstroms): H-gamma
